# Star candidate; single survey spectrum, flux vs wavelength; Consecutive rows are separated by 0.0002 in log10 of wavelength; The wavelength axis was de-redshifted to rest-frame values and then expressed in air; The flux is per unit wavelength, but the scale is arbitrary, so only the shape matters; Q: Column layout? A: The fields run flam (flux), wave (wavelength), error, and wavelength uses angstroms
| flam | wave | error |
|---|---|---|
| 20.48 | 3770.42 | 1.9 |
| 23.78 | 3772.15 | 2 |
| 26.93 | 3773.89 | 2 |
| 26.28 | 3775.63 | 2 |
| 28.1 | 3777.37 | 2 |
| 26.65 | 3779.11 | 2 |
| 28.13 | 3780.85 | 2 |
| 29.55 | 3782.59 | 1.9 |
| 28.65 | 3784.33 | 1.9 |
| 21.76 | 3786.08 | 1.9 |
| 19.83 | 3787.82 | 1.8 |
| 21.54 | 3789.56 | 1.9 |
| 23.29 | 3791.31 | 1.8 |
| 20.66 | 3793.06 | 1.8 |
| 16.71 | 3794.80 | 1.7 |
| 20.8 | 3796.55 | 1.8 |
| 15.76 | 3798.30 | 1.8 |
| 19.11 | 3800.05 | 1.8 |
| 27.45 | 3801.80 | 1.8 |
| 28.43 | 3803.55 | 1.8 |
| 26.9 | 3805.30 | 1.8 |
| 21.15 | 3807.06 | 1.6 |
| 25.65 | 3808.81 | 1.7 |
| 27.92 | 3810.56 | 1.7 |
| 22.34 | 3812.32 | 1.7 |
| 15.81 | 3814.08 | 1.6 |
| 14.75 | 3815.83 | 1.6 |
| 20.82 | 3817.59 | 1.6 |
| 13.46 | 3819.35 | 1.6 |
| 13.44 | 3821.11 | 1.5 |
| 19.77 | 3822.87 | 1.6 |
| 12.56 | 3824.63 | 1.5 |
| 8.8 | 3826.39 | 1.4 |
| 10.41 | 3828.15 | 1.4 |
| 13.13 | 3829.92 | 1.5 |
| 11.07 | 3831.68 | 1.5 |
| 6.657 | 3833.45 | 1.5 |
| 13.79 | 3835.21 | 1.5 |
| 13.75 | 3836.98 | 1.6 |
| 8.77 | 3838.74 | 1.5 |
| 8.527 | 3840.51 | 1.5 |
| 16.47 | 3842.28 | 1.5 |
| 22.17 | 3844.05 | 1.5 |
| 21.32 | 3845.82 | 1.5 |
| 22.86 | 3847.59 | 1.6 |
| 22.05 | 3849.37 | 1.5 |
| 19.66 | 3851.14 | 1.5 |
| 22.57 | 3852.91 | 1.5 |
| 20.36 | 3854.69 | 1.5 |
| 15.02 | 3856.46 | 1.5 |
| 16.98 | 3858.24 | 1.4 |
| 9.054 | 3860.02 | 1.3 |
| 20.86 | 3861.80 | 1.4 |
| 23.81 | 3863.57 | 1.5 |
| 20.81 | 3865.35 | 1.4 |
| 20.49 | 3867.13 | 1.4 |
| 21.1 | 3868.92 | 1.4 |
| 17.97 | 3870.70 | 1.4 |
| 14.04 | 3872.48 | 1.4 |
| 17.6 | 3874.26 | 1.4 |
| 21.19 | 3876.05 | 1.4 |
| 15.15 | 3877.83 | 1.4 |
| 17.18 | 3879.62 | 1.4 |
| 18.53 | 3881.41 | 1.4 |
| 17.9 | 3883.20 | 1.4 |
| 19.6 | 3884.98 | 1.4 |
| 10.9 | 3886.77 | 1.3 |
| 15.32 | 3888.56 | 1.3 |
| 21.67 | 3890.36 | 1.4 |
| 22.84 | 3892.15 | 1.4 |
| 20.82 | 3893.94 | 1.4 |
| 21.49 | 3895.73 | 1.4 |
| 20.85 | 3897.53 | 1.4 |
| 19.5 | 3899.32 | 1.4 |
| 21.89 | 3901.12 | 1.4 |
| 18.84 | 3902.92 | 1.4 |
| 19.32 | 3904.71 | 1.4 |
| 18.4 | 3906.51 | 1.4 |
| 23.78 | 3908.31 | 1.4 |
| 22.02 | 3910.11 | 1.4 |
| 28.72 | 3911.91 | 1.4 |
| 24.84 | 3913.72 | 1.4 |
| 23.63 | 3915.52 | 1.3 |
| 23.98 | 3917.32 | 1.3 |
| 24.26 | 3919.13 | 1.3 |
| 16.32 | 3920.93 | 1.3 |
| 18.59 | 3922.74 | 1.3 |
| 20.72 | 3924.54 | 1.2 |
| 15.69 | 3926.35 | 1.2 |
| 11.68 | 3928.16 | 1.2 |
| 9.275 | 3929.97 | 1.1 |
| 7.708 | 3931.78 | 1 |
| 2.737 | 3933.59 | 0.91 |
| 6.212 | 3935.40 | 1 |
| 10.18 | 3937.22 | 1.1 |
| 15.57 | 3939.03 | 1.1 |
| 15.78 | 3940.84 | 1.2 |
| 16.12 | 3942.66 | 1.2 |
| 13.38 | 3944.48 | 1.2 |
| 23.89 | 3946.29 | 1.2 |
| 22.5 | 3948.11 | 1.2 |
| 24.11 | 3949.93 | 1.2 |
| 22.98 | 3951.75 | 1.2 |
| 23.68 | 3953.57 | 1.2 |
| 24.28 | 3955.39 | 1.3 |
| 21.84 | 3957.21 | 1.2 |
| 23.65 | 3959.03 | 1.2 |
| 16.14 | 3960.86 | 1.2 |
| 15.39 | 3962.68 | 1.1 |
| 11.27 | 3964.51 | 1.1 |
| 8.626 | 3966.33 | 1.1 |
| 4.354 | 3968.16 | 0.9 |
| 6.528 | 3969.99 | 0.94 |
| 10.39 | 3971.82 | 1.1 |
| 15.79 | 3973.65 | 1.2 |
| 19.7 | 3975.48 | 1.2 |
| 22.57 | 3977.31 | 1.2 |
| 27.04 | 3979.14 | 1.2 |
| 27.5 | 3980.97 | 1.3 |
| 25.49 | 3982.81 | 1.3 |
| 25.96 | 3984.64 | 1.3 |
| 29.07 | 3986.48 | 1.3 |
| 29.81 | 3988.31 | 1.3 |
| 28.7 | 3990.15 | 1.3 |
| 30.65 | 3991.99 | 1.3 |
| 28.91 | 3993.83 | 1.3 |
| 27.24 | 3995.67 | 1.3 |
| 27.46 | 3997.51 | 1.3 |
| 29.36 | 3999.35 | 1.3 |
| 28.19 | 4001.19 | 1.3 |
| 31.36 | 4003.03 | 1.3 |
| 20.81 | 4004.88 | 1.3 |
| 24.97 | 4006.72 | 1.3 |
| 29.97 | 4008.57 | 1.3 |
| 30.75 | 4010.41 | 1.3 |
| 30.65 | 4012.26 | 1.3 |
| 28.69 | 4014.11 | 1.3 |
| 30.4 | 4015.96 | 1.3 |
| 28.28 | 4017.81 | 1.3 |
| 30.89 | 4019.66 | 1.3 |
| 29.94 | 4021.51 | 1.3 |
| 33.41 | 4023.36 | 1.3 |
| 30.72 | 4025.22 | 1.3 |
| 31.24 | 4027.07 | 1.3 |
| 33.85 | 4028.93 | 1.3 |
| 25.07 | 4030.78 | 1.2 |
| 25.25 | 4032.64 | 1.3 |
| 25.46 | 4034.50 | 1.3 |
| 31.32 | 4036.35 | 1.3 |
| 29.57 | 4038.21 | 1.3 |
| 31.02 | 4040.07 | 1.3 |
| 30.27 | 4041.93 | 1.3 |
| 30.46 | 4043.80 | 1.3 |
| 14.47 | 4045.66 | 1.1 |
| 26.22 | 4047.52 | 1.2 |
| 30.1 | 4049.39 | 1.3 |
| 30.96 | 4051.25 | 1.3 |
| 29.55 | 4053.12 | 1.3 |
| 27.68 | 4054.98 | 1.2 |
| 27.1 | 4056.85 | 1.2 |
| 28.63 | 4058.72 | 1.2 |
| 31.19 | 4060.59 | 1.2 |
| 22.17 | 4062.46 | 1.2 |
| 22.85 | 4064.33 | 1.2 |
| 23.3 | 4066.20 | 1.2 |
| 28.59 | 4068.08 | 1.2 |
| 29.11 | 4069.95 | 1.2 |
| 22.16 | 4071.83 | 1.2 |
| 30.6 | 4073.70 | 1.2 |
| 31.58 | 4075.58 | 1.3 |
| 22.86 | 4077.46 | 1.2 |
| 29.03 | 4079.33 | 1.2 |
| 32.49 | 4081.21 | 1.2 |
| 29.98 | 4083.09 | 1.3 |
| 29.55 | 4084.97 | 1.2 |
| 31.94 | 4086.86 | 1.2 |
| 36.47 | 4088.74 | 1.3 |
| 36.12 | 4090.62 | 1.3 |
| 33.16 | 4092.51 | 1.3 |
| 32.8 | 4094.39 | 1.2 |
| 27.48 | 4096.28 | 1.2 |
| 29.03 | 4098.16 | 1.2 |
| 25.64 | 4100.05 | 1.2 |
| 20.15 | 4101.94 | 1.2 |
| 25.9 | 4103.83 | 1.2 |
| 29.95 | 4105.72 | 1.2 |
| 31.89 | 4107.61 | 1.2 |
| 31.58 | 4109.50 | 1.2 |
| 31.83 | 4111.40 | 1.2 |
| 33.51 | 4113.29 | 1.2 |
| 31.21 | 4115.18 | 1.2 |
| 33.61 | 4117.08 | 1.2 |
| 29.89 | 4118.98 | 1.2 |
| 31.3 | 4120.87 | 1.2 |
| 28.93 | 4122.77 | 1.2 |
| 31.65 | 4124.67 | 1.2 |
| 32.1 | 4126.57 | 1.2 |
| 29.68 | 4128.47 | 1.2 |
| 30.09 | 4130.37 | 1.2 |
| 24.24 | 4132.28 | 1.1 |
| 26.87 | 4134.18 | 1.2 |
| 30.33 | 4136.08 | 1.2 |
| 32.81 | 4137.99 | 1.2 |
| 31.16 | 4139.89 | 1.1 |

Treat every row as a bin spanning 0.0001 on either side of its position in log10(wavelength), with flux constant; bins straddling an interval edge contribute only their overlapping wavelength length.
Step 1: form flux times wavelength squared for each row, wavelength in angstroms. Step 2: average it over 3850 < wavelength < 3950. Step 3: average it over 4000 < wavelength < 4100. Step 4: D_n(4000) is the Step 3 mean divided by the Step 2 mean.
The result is 1.7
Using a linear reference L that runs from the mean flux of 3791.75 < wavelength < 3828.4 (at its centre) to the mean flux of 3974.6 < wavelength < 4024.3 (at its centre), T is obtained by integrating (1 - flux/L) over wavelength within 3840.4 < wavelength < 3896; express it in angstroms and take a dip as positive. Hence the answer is 8.3 angstroms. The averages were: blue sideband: 19.4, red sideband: 28.1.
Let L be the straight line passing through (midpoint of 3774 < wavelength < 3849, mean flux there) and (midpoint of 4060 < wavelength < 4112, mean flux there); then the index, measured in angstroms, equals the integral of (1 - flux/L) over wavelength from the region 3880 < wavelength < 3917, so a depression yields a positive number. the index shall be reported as 3.2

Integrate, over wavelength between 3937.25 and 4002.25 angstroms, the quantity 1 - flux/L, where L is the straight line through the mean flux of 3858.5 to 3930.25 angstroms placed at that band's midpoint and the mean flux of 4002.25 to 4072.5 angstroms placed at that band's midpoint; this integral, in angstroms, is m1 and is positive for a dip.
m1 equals 8.0 angstroms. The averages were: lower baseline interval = 19.3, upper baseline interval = 28.1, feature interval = 21.1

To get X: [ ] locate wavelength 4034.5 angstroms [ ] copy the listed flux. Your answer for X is 25.46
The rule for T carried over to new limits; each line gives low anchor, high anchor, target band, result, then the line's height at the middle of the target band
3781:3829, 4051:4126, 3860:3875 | 2.27 angstroms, 22.4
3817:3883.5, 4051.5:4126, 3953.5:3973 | 6.72 angstroms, 22.6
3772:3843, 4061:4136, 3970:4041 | -3.00 angstroms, 26.1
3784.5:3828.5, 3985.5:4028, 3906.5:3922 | 1.09 angstroms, 24.9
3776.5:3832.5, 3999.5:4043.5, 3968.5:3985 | 4.88 angstroms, 27.4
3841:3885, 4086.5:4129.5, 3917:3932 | 3.59 angstroms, 21.8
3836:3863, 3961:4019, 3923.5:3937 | 6.65 angstroms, 21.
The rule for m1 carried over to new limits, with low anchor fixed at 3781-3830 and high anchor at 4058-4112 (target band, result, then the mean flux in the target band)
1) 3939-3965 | 5.4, 19.6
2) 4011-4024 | -1.7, 30.3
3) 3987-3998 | -1.2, 28.9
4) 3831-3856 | 5.8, 16.5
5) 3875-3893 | 3.7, 18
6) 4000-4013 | -0.8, 28.1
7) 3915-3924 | 1.0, 21.2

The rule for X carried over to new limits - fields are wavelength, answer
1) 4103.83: 25.9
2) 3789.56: 21.54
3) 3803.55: 28.43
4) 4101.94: 20.15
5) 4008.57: 29.97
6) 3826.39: 8.8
